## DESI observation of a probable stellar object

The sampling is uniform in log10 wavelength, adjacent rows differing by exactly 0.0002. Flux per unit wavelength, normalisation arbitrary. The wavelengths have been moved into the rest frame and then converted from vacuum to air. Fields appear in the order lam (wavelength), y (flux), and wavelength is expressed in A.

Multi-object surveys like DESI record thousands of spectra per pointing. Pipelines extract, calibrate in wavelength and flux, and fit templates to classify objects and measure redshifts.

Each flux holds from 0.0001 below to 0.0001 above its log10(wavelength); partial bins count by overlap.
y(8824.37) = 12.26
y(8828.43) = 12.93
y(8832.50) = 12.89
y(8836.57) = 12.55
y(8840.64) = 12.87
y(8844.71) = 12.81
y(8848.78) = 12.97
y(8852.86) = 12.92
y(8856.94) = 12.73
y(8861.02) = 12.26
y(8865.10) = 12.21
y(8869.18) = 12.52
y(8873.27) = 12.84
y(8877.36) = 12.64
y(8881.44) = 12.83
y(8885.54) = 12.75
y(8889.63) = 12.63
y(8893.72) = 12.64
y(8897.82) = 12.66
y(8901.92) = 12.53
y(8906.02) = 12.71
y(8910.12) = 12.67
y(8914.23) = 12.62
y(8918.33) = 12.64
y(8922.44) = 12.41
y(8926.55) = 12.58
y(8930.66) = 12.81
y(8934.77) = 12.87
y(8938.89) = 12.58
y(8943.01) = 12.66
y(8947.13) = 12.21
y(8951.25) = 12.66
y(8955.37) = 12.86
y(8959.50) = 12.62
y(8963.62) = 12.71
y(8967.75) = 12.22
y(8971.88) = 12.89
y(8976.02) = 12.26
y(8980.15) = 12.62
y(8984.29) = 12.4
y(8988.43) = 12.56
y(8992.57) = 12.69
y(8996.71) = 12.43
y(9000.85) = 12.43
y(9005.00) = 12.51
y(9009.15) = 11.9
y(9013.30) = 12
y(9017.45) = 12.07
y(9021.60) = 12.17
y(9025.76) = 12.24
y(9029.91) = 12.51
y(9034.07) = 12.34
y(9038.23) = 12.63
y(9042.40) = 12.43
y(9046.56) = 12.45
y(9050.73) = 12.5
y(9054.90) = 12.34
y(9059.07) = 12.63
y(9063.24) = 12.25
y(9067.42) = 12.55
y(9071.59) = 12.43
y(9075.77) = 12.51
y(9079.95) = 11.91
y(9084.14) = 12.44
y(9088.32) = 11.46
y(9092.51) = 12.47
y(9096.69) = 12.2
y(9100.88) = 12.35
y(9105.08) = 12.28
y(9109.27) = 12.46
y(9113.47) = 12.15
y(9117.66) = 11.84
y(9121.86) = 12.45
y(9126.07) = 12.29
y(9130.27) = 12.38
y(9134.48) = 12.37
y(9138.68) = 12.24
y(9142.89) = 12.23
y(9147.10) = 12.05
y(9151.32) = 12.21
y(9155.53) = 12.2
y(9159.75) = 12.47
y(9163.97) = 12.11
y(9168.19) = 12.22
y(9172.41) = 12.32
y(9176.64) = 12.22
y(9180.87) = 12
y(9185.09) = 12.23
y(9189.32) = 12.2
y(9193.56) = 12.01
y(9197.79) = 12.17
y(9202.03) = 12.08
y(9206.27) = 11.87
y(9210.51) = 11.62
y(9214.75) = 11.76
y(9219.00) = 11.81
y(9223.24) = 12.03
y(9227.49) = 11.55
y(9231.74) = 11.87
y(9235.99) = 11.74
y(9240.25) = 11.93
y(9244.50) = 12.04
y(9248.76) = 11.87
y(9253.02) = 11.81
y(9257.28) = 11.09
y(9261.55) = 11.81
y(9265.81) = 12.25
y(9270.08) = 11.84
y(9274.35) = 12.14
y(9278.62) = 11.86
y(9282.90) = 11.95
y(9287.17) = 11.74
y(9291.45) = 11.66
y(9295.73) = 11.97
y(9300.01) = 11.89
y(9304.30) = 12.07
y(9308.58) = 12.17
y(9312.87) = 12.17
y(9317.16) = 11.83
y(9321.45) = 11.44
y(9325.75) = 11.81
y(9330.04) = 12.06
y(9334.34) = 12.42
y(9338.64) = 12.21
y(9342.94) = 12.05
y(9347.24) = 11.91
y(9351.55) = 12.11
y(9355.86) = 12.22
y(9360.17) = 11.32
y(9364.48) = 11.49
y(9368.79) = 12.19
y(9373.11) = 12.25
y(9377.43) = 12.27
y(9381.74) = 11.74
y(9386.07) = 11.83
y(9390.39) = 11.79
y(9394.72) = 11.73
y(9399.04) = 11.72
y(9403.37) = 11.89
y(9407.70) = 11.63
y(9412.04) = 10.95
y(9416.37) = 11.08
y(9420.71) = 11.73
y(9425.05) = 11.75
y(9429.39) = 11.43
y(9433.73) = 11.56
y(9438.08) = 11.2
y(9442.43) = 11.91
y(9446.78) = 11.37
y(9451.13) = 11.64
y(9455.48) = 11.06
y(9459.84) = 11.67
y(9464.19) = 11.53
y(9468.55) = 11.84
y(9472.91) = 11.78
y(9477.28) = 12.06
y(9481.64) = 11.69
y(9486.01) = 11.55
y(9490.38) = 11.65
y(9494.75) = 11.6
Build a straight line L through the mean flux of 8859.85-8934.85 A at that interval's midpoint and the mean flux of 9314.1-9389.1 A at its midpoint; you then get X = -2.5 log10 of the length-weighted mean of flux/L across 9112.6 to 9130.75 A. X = 0.01 mag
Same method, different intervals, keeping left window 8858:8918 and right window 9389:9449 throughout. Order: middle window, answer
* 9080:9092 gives 0.02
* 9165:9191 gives -0.01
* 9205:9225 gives 0.01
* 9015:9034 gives 0.01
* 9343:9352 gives -0.03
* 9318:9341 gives -0.02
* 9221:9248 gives 0.01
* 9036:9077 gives -0.02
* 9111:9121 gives 0.01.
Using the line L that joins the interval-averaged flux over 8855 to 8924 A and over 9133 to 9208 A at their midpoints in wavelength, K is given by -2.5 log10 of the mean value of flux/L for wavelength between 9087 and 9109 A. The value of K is 0.008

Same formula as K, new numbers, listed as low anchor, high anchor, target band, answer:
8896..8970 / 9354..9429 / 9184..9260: 0.02 mag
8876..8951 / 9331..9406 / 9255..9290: 0.02 mag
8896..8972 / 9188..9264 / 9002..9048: 0.01 mag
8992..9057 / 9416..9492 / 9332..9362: -0.02 mag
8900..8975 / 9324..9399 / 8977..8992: 0.00 mag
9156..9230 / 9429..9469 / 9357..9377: -0.02 mag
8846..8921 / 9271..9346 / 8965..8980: 0.00 mag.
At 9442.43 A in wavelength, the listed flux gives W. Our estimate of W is 11.91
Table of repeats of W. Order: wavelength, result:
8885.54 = 12.75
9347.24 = 11.91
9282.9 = 11.95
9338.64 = 12.21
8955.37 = 12.86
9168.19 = 12.22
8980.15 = 12.62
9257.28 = 11.09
